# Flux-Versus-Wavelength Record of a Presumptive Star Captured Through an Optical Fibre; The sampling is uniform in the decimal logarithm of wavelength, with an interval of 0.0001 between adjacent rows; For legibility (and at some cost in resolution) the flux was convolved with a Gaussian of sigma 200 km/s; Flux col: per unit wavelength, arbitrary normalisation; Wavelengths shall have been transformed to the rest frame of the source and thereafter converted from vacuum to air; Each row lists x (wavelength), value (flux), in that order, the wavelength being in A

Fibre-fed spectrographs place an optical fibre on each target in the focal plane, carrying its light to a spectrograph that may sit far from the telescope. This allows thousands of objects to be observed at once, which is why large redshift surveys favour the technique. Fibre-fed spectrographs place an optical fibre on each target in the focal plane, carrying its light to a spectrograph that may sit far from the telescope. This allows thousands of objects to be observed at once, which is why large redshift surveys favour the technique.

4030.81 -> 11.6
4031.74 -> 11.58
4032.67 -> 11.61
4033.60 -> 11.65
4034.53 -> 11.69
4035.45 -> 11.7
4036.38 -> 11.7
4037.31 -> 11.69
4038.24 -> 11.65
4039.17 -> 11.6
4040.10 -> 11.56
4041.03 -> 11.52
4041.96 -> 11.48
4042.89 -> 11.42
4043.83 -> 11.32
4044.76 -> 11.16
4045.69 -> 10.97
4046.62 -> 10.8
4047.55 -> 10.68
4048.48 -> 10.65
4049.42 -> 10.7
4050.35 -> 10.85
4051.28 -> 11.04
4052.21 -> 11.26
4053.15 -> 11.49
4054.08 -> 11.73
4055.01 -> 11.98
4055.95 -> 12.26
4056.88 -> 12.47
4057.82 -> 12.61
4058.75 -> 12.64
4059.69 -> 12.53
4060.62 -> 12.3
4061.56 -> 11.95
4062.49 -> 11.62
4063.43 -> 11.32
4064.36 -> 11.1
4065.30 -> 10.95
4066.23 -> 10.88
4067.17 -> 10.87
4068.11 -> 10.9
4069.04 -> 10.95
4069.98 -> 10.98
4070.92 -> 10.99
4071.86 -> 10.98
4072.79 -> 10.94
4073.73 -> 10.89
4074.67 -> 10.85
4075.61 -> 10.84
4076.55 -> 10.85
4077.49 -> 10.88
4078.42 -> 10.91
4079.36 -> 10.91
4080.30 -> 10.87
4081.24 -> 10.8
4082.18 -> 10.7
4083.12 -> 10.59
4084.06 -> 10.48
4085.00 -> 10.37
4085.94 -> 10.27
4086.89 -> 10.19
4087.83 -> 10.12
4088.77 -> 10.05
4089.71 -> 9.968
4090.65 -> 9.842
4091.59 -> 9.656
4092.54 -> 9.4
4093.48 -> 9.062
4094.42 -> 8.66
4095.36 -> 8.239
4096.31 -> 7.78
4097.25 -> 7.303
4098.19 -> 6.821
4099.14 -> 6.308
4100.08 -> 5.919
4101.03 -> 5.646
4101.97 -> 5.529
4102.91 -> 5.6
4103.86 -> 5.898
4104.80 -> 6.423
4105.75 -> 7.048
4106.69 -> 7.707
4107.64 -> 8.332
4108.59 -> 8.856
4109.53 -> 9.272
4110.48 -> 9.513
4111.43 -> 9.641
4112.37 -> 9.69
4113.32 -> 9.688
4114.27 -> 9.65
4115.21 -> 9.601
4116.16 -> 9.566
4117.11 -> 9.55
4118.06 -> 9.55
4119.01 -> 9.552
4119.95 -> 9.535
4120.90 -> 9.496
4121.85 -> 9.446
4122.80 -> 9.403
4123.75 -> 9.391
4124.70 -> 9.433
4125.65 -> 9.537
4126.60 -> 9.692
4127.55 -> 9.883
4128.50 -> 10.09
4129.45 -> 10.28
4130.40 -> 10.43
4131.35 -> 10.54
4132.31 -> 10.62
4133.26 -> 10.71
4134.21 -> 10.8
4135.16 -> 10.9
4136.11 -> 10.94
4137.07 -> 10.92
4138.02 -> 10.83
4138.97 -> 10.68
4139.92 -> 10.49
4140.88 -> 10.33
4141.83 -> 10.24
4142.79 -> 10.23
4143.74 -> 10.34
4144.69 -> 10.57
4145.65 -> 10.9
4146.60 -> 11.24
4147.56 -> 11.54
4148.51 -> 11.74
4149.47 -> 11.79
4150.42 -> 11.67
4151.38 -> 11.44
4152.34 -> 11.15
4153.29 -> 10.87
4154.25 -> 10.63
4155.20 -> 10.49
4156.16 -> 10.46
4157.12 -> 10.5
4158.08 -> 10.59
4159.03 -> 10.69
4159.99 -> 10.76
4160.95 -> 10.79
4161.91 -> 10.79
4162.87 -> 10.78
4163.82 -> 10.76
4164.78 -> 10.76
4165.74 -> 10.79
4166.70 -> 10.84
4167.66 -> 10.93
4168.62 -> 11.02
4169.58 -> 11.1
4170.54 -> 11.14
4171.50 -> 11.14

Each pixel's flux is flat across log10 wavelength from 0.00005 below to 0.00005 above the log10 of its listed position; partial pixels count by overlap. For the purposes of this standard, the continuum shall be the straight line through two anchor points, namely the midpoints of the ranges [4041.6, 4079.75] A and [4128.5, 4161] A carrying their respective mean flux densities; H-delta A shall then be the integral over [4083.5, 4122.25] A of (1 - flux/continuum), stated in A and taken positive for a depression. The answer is 8.3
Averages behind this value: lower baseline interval 11.3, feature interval 8.67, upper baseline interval 10.8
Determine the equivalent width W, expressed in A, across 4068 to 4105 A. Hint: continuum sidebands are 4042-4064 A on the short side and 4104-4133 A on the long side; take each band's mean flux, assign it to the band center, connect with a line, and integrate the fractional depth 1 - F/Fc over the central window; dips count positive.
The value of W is 3.95 A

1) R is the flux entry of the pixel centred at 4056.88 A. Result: 12.47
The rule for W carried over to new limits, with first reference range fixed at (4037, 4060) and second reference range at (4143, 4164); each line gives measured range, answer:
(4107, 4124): 2.63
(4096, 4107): 4.67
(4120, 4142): 1.68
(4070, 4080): 0.40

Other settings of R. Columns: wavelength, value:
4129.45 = 10.28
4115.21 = 9.601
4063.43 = 11.32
